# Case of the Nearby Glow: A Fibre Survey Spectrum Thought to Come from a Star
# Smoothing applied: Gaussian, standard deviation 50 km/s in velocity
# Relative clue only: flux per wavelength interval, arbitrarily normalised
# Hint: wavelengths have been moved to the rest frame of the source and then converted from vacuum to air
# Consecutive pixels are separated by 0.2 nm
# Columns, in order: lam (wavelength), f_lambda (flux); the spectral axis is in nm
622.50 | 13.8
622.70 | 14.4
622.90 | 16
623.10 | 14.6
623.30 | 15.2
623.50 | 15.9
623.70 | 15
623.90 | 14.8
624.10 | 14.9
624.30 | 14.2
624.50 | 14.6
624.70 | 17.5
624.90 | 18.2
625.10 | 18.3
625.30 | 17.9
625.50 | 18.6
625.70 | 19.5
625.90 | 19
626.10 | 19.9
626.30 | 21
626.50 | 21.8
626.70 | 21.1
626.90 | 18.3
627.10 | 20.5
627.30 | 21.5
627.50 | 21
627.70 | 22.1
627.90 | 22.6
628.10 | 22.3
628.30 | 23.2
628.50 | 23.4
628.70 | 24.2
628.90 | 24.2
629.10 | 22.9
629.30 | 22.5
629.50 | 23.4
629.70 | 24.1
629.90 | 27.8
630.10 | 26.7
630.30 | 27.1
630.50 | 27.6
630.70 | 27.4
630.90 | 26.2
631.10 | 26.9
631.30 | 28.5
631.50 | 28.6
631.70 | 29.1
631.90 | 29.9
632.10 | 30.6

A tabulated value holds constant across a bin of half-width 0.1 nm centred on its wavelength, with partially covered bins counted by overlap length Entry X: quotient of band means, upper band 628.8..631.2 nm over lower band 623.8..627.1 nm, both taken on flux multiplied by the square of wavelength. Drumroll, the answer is 1.4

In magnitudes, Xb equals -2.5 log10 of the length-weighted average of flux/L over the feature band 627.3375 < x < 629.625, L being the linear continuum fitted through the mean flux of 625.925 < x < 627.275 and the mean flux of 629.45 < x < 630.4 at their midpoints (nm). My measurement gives 0.03 mag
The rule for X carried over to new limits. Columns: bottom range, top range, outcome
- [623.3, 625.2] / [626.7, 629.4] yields 1.41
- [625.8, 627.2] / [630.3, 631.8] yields 1.39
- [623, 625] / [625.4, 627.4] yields 1.31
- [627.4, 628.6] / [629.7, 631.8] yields 1.23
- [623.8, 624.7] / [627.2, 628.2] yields 1.48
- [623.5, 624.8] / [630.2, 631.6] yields 1.84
